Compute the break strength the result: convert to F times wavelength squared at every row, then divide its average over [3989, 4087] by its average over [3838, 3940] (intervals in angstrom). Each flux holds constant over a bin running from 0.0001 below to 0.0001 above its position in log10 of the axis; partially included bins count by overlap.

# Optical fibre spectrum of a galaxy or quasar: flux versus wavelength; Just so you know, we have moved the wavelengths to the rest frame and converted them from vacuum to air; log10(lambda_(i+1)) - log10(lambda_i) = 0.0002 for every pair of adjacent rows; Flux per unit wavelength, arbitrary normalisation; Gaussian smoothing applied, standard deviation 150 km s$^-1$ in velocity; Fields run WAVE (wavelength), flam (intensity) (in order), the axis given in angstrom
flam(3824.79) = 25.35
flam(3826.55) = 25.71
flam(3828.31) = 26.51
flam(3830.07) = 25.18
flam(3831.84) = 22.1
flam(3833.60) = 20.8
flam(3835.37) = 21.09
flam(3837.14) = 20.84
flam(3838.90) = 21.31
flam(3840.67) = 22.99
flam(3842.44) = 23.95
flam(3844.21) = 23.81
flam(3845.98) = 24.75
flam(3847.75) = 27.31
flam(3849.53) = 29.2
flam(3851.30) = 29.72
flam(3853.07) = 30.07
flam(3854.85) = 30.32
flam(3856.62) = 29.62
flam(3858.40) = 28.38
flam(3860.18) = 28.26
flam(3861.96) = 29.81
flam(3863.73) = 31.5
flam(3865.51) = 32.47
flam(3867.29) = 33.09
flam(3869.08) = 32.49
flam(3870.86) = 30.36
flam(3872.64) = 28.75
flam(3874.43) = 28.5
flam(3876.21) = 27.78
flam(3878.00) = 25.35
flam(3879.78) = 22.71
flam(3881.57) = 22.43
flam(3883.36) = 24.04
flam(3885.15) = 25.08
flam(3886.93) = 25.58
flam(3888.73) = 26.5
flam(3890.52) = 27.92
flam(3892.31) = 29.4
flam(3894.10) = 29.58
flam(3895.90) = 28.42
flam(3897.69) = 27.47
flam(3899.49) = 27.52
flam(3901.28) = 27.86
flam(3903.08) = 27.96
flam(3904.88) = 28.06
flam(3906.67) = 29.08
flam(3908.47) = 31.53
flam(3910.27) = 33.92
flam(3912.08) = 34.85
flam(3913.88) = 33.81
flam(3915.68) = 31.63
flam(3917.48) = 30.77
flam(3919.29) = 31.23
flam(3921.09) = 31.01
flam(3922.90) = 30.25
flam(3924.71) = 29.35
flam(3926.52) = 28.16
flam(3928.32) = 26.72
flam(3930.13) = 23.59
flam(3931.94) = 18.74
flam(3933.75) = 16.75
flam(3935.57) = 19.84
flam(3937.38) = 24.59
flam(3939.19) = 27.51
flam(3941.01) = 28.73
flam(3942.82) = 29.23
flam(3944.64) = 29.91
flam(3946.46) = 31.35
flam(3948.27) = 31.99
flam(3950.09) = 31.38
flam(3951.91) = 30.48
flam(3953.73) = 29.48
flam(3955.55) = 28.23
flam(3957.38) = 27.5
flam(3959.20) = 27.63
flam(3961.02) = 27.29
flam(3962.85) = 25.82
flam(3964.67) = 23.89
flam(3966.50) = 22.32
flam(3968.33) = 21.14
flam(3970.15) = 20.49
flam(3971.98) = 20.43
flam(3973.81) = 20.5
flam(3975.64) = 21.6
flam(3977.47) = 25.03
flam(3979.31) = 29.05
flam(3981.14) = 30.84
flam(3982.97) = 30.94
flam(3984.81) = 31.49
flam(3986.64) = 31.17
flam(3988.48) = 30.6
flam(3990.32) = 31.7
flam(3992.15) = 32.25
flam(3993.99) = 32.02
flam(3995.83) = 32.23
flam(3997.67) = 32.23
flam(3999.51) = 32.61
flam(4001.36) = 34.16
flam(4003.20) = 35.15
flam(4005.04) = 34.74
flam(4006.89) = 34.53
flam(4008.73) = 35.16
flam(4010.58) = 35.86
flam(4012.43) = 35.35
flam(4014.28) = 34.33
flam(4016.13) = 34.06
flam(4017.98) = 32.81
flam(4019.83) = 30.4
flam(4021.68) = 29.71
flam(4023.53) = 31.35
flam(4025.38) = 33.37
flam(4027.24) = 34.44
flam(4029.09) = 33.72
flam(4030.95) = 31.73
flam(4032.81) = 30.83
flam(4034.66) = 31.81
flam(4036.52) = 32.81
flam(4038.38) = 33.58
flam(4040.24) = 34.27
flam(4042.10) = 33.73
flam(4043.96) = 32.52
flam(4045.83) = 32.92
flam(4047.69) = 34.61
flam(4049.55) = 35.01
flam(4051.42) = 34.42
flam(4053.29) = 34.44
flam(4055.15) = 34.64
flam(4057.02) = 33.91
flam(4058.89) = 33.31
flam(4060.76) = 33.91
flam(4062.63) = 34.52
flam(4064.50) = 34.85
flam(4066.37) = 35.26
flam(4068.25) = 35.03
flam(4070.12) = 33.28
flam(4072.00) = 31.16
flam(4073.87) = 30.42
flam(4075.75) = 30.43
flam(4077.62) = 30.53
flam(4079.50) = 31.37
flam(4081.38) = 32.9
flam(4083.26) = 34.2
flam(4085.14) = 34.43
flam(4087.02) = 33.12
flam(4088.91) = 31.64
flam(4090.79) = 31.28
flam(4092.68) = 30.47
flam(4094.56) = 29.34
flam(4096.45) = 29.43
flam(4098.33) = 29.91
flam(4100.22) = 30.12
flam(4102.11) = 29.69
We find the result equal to 1.29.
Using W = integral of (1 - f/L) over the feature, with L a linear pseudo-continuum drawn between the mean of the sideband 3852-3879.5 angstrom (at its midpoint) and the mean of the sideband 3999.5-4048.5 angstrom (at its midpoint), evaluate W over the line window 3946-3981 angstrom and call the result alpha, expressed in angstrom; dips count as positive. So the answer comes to 6.4 angstrom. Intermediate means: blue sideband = 29.6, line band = 26.1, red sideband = 33.4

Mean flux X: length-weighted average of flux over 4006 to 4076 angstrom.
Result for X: 33.4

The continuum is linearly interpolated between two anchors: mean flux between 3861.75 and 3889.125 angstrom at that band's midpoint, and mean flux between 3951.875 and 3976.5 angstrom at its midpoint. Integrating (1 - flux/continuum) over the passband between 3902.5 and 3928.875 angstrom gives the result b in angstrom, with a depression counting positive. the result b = -4.3 angstrom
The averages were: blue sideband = 27.9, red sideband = 24.6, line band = 30.6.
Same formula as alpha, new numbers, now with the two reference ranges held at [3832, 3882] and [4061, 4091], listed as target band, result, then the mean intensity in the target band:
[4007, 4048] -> -2.1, 33.2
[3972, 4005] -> 0.5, 30.1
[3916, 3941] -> 2.3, 26.3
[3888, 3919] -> -1.7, 29.8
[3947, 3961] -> 0.1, 29.4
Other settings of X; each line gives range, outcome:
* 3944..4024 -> 29.8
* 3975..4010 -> 31.6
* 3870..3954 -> 28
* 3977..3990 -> 30.1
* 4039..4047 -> 33.4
